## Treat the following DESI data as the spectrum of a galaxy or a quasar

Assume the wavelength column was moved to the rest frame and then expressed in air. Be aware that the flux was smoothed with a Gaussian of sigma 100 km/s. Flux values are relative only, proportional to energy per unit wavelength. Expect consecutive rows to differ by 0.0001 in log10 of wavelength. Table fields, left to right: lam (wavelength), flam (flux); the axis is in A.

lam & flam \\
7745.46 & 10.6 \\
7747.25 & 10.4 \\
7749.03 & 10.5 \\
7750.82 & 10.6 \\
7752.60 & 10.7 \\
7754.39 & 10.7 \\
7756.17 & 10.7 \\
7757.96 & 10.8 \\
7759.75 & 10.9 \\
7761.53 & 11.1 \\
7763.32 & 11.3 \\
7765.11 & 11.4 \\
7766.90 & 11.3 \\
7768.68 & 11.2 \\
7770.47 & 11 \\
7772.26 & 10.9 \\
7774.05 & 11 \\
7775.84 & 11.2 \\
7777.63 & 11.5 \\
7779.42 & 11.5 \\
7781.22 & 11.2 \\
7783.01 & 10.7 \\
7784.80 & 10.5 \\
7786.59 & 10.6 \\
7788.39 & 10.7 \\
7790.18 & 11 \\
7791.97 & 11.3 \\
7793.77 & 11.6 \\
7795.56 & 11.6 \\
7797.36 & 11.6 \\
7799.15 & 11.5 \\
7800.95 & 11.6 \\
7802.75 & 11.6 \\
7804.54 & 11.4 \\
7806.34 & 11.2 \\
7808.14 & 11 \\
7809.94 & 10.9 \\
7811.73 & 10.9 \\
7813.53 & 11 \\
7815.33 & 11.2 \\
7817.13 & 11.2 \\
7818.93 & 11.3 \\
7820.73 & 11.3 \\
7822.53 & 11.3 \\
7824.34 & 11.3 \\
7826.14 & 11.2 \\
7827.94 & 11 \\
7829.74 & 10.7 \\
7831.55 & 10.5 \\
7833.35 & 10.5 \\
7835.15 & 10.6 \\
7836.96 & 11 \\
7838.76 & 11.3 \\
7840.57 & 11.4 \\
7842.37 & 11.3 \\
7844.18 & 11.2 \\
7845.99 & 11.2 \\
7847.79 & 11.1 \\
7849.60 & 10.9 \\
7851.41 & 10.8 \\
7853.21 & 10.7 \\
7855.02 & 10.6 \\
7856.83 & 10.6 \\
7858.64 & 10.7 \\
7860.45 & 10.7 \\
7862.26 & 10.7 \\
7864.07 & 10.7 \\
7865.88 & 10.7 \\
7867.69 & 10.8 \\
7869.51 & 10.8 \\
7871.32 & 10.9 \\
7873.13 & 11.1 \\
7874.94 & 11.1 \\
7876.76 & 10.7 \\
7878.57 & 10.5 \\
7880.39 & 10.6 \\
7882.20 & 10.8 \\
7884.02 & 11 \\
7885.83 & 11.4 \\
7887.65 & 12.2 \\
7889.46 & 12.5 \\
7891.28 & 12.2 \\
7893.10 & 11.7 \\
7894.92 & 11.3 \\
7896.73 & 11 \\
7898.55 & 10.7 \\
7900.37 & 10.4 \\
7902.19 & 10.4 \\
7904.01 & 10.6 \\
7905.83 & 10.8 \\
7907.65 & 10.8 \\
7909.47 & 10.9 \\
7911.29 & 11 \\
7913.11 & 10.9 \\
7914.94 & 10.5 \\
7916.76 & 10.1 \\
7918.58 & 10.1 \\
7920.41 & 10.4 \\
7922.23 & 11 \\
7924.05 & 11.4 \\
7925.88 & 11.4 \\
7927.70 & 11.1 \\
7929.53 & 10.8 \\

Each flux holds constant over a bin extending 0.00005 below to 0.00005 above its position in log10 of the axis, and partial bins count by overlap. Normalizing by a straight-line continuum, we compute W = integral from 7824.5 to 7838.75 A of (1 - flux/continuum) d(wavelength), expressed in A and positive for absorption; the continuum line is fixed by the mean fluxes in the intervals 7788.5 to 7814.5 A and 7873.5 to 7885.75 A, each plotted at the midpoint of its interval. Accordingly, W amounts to 0.3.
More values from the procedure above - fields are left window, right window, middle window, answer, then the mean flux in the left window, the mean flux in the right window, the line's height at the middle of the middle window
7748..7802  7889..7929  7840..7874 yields 0.34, 11.1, 10.9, 11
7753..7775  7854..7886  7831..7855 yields -0.25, 11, 10.8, 10.8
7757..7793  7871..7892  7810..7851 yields 0.37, 11.1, 11.3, 11.2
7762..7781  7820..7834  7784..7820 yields -0.33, 11.2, 11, 11.1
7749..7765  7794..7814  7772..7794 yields 0.14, 10.9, 11.3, 11.1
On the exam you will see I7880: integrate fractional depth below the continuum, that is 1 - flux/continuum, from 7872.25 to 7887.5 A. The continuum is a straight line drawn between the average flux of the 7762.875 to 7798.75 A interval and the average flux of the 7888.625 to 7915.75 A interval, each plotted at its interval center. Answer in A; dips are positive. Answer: 0.14 A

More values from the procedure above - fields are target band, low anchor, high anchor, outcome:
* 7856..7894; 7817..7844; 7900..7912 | -0.76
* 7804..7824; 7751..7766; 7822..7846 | -0.28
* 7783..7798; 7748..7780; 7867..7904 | -0.07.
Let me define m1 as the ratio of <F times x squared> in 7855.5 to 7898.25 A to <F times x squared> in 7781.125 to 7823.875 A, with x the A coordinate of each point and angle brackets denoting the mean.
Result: 1.01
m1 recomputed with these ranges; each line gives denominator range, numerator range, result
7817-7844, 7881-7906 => 1.03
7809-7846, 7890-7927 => 1.01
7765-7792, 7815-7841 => 1.01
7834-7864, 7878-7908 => 1.03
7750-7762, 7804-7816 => 1.04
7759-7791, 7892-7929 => 1.01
